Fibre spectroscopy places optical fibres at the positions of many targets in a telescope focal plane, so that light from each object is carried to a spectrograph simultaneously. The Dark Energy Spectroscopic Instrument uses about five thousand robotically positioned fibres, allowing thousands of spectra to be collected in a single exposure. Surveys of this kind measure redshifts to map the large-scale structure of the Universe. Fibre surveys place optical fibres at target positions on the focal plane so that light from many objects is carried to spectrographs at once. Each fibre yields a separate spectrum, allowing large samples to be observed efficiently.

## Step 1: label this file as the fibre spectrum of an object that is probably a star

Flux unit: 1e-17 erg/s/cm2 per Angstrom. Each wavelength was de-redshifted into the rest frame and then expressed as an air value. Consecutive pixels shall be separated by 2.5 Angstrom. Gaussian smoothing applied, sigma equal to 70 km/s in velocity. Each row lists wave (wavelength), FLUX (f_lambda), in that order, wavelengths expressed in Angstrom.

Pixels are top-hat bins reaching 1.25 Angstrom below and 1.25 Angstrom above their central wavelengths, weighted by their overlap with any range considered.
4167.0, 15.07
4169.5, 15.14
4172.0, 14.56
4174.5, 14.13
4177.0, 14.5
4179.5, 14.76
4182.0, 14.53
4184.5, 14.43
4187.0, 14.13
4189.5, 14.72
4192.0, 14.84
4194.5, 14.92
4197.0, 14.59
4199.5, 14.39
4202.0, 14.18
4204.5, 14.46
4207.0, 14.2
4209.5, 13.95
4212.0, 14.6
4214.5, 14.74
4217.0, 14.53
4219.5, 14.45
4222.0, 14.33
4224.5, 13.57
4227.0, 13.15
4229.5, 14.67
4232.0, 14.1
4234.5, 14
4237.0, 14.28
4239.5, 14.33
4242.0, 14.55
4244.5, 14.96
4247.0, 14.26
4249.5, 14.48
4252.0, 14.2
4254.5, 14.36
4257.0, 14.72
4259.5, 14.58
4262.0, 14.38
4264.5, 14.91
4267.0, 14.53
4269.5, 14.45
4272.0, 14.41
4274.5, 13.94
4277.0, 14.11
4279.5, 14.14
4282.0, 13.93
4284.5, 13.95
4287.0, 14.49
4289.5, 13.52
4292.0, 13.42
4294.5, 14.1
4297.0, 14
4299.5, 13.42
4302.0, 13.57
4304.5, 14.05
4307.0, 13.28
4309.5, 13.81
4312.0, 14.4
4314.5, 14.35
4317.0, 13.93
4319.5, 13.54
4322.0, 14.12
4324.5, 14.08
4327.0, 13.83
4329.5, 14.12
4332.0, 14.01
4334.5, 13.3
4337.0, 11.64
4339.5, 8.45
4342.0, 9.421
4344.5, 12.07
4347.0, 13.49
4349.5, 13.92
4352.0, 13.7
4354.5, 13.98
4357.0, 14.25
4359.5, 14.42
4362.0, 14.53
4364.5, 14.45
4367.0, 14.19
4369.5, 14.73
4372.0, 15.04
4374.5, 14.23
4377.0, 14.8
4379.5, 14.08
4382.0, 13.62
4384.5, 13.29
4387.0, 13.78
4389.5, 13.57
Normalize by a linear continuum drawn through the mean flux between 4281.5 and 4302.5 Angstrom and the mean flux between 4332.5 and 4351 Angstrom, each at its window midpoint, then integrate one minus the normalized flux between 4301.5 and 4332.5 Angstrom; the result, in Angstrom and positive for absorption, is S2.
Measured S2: -2.7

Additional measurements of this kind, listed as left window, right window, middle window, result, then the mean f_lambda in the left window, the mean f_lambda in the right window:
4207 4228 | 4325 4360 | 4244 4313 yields -3.0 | 14.2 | 12.9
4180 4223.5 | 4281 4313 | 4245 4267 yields -0.6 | 14.5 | 13.8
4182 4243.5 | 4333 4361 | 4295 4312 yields -0.7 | 14.3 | 12.6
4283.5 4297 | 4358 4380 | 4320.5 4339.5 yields 1.3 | 13.9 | 14.5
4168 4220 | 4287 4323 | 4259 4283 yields -0.5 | 14.5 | 13.8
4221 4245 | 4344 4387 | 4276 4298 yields 0.3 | 14.2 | 14.1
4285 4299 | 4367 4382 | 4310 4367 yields 3.3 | 13.9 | 14.5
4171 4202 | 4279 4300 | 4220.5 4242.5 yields 0.2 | 14.5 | 13.9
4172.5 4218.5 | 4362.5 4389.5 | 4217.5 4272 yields 0.2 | 14.5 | 14.2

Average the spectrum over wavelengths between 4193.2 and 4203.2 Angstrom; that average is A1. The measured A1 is 14.5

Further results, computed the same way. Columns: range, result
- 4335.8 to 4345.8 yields 10.4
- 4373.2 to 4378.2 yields 14.5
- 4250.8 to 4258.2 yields 14.4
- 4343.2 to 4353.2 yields 13.3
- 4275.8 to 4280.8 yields 14.1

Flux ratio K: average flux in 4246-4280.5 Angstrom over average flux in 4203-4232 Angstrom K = 1.01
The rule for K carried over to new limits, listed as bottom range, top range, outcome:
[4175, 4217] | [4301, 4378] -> 0.94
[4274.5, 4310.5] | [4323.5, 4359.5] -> 0.93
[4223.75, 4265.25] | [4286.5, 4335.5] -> 0.97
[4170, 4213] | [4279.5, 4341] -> 0.94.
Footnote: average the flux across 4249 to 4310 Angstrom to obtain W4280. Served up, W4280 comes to 14.1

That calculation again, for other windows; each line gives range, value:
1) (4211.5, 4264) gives 14.3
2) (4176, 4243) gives 14.4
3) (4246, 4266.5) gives 14.5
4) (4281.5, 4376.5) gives 13.6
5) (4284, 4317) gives 13.9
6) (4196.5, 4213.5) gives 14.3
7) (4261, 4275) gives 14.5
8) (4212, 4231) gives 14.2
